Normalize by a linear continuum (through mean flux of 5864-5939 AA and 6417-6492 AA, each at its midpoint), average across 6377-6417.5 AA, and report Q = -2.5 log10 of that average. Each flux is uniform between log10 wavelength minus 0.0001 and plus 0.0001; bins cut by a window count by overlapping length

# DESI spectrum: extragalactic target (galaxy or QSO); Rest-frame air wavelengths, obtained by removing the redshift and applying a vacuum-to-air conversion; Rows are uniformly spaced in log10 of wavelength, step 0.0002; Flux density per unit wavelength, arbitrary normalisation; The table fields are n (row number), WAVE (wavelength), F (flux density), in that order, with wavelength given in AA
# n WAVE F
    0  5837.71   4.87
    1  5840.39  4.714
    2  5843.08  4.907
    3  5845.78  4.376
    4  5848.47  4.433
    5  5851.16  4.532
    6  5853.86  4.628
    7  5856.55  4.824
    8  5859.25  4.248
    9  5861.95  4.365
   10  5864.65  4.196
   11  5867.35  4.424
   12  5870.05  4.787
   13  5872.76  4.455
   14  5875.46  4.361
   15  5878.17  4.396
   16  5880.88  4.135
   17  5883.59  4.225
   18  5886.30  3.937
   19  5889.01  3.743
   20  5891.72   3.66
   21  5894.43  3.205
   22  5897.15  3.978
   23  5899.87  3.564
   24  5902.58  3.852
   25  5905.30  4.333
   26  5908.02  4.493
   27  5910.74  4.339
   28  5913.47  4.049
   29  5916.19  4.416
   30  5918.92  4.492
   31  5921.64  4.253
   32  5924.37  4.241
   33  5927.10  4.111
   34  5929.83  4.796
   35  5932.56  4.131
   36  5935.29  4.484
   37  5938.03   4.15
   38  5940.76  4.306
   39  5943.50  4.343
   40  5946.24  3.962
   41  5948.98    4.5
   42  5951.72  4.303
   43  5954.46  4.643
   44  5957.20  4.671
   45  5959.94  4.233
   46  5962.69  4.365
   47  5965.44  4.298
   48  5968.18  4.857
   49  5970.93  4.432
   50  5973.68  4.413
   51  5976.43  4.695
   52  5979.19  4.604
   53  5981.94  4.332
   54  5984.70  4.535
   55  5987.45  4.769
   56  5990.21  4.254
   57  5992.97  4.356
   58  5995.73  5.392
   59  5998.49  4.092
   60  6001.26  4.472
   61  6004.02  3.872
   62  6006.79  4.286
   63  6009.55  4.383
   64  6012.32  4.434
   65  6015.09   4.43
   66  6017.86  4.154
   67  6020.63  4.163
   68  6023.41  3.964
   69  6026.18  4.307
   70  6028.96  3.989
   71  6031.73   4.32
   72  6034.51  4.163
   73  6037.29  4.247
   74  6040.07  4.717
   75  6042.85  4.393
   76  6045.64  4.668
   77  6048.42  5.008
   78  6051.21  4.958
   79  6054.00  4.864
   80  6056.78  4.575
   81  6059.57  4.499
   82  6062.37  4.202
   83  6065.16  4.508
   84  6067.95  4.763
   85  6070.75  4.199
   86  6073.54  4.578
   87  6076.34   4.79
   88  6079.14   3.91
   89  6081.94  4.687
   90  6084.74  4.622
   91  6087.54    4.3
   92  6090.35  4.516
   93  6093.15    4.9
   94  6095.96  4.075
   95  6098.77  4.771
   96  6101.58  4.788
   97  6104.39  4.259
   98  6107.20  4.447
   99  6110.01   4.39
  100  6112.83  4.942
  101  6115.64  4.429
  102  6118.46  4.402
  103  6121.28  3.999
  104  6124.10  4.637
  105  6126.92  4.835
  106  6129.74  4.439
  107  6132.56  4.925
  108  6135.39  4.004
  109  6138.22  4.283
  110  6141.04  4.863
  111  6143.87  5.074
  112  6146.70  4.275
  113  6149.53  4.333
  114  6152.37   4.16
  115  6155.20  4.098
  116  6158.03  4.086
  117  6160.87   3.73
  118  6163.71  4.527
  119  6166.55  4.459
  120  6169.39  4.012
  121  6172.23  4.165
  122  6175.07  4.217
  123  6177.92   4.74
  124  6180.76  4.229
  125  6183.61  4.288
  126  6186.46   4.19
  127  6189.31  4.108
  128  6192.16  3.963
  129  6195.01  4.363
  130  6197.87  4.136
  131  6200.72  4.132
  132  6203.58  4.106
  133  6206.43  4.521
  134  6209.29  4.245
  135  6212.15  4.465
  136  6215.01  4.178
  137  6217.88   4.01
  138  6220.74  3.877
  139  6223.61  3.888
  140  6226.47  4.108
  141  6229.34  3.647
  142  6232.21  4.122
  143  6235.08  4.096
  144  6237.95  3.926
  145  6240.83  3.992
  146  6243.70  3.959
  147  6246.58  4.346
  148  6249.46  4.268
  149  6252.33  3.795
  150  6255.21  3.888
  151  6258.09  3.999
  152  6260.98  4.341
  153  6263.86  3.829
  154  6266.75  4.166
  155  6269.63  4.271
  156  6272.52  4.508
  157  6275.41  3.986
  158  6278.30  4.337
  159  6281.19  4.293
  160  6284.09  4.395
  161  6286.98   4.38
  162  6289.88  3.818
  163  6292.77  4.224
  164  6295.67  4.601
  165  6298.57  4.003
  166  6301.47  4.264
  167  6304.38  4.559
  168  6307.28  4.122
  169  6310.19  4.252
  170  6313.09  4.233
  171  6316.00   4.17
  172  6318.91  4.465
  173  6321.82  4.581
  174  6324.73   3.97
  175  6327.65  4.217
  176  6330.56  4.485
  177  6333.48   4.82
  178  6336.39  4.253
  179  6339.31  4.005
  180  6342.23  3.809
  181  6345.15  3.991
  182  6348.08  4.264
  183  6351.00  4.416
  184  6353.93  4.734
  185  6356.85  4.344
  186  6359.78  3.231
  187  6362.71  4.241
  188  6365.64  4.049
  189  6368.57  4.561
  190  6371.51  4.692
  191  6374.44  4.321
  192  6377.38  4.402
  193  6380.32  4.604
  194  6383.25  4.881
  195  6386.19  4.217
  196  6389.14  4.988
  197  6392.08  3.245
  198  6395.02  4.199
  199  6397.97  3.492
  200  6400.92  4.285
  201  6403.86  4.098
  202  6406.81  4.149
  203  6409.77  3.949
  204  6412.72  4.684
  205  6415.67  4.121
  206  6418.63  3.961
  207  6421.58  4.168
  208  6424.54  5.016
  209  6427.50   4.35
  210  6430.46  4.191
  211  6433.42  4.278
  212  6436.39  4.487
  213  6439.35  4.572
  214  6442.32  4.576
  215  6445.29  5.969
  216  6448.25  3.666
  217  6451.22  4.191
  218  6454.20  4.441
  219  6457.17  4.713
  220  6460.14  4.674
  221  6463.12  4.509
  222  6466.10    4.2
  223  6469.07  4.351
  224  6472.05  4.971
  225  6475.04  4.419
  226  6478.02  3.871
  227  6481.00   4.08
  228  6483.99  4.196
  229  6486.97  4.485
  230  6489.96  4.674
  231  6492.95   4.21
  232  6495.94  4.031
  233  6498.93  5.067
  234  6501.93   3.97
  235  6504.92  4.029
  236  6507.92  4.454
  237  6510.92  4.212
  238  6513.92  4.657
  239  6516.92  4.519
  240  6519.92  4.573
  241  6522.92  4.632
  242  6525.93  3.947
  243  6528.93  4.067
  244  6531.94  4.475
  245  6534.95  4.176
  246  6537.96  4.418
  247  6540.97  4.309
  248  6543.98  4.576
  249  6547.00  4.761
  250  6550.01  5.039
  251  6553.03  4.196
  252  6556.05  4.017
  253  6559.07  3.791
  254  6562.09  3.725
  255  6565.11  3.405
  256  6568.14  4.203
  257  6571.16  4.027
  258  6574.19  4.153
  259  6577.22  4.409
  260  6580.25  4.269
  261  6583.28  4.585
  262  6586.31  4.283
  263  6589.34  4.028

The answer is 0.05 mag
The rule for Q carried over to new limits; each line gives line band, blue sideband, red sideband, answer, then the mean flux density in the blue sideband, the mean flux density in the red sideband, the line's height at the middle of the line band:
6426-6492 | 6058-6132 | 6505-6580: -0.03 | 4.5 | 4.28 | 4.32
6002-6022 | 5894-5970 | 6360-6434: 0.01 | 4.28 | 4.27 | 4.28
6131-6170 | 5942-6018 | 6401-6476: 0.02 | 4.44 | 4.43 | 4.43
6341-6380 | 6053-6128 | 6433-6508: 0.05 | 4.51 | 4.43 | 4.45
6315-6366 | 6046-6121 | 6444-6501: 0.06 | 4.55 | 4.45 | 4.48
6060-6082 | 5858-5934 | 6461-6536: -0.05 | 4.19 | 4.35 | 4.23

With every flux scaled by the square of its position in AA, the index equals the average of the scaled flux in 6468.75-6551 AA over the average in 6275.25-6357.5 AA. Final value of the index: 1.1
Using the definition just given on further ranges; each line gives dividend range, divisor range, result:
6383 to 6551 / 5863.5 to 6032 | 1.20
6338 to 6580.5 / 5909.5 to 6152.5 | 1.11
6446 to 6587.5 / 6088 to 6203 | 1.11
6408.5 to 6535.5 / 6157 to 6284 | 1.15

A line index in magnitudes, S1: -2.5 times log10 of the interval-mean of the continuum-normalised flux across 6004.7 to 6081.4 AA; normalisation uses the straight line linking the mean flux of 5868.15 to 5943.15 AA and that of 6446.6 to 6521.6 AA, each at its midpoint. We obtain -0.05 mag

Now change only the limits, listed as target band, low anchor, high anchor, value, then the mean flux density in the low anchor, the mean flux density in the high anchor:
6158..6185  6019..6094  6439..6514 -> 0.05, 4.47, 4.42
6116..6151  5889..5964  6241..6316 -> -0.08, 4.21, 4.19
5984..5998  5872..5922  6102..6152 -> -0.09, 4.09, 4.5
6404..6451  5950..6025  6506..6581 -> -0.02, 4.42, 4.28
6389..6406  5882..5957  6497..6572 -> 0.07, 4.18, 4.29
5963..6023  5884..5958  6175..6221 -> -0.06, 4.18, 4.23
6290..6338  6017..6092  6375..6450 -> 0.01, 4.45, 4.34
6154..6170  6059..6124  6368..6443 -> 0.07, 4.48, 4.32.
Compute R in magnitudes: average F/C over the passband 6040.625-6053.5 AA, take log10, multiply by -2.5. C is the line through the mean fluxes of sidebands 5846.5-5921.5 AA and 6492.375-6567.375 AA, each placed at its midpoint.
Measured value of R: -0.12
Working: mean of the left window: 4.23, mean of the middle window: 4.76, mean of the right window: 4.29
